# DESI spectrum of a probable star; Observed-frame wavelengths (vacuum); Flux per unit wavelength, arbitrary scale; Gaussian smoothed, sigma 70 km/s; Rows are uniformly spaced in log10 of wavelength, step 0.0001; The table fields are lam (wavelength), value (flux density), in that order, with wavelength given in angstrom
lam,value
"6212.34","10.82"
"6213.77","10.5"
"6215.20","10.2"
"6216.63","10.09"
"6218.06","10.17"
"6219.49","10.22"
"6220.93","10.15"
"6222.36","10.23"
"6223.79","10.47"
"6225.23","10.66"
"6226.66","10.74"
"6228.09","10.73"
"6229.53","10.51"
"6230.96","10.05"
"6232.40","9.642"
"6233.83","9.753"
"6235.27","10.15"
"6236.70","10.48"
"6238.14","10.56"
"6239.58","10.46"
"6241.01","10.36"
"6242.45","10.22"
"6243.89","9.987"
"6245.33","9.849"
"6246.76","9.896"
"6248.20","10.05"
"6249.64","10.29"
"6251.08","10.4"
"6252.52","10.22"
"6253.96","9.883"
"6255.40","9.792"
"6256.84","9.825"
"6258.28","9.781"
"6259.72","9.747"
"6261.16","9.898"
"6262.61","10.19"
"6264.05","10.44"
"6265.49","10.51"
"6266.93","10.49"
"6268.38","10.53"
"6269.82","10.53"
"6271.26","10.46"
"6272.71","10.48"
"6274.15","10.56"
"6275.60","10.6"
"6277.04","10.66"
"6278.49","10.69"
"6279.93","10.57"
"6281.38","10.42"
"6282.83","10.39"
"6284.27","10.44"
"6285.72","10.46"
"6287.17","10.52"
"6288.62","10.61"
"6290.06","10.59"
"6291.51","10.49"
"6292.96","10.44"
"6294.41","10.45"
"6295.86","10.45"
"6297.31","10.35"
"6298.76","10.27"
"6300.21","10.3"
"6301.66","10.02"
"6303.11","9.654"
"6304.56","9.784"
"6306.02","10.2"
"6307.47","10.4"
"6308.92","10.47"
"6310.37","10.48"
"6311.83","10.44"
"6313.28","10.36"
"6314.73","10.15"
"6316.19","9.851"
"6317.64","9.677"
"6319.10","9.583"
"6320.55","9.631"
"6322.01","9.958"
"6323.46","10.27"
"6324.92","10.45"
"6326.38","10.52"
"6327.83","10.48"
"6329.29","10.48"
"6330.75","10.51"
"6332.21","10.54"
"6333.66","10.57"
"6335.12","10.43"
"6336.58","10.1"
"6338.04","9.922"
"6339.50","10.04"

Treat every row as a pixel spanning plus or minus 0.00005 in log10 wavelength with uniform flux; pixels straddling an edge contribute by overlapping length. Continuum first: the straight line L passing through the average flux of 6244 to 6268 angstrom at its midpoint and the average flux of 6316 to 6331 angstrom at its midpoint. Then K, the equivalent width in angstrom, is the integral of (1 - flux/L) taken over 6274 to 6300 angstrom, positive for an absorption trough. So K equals -1.0 angstrom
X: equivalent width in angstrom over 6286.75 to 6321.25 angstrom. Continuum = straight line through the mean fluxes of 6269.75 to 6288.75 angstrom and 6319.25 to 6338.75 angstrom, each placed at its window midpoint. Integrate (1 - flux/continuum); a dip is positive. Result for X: 0.6 angstrom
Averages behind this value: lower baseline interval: 10.5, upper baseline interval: 10.3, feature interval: 10.2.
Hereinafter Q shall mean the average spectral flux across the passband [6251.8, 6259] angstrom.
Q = 9.9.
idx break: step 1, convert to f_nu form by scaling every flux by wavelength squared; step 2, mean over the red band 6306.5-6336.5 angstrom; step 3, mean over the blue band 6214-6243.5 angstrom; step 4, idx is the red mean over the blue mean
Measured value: 1.0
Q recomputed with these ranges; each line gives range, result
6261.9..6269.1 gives 10.4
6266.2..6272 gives 10.5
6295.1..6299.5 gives 10.4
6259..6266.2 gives 10.2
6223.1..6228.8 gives 10.7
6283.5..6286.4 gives 10.5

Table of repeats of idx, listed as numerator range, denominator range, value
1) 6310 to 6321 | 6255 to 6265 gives 1.02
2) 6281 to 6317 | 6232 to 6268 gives 1.04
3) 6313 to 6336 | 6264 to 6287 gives 0.99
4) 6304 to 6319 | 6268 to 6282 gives 0.97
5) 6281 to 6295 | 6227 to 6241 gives 1.04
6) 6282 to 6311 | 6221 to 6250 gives 1.03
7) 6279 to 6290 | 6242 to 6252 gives 1.05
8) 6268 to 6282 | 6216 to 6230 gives 1.03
